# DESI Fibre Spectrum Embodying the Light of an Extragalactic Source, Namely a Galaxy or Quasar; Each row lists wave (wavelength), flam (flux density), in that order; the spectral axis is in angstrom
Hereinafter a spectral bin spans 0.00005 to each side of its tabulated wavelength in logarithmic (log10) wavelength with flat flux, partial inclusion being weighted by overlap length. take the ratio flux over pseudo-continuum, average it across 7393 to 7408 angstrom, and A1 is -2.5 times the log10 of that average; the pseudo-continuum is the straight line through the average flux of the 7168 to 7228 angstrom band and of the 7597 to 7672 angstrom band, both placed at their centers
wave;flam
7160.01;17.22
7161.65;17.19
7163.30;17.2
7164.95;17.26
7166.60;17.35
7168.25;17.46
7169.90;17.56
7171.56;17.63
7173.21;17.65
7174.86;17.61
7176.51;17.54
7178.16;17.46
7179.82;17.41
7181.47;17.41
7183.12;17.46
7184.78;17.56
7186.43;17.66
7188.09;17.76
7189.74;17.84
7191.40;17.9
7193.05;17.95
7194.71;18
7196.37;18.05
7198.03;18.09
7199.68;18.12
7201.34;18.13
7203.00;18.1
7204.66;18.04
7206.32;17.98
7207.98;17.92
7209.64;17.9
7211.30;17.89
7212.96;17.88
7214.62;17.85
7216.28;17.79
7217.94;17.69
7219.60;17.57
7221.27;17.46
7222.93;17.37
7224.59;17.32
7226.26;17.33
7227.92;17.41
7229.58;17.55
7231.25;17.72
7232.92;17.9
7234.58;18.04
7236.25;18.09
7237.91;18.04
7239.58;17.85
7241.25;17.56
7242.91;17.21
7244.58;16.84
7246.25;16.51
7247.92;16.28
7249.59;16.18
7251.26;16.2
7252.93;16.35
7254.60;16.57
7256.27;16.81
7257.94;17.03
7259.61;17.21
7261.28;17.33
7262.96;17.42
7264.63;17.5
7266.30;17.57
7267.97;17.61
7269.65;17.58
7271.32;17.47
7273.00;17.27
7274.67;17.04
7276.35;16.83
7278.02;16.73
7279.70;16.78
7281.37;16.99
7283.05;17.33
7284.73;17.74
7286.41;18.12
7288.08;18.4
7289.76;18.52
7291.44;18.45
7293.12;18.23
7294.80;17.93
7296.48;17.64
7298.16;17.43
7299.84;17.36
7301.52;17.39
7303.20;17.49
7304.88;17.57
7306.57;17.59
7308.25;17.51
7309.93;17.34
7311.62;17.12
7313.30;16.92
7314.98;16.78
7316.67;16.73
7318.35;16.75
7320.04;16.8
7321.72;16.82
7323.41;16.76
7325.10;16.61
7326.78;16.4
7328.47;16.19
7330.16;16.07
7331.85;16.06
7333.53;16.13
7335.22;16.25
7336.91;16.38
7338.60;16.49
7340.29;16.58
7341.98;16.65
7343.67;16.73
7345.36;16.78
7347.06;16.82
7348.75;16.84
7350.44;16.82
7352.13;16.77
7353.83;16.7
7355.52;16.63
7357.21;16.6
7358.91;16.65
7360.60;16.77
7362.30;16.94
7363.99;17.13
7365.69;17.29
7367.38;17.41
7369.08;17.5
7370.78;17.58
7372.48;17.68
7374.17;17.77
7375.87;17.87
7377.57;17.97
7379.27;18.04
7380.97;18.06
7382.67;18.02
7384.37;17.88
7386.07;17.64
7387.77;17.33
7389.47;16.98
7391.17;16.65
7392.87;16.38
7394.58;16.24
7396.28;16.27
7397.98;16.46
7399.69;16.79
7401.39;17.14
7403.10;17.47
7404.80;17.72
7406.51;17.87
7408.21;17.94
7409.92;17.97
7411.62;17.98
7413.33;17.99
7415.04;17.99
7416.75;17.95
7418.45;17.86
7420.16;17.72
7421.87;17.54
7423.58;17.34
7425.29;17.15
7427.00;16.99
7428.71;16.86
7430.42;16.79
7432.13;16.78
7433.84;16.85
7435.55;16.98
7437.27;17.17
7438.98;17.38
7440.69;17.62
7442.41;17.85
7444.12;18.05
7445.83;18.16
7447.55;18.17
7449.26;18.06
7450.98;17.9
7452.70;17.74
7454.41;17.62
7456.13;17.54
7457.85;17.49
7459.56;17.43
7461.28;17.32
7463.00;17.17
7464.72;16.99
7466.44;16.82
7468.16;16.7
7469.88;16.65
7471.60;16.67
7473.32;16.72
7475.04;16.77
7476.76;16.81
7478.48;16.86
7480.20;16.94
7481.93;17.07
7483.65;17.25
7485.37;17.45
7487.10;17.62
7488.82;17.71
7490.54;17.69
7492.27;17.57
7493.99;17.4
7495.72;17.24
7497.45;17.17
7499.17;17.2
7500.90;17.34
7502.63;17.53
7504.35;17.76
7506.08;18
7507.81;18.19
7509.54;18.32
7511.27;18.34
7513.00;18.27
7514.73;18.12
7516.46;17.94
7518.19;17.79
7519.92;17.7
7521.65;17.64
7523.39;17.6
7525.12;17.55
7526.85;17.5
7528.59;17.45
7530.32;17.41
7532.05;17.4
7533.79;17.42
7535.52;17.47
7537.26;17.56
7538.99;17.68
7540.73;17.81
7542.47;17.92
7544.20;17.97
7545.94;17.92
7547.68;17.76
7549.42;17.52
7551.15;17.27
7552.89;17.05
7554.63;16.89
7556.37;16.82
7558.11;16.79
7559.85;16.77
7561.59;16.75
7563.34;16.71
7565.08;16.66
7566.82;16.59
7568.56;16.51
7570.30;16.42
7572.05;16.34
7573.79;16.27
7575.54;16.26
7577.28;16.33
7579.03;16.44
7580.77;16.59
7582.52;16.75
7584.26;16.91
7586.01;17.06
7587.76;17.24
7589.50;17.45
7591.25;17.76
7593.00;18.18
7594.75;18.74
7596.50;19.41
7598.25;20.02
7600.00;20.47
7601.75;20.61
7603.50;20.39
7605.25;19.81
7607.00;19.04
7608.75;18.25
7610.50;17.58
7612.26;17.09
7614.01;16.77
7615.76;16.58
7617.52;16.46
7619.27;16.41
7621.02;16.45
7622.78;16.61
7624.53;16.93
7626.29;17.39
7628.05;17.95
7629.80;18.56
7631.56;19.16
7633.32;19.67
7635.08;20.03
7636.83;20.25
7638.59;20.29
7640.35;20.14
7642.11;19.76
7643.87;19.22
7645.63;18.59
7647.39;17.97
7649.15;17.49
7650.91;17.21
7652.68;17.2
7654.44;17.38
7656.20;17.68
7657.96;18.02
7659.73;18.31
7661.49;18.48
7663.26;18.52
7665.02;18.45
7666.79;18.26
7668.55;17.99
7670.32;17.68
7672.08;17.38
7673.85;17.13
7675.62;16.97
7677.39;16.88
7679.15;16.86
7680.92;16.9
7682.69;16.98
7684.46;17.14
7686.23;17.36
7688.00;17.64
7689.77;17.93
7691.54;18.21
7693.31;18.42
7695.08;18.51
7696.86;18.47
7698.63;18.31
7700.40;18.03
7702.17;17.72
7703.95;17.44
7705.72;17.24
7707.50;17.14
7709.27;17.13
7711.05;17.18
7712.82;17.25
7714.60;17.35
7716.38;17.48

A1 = 0.06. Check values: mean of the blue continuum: 17.7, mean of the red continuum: 18.4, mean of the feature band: 17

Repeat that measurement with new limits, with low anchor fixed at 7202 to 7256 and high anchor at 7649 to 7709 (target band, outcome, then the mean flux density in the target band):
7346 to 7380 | 0.021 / 17.2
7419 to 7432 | 0.023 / 17.2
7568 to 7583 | 0.077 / 16.4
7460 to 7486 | 0.039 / 16.9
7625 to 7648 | -0.087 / 19.1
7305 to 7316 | 0.017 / 17.2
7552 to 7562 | 0.048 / 16.8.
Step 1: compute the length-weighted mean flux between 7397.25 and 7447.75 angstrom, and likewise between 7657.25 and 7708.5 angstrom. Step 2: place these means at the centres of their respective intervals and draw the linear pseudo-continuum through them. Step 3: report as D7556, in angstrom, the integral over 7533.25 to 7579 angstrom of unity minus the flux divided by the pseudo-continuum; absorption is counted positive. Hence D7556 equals 1.5 angstrom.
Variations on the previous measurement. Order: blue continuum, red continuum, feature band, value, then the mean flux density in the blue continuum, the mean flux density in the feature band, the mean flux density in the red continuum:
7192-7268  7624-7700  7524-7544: 0.4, 17.5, 17.6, 18.1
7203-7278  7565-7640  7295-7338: 1.4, 17.4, 16.9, 17.9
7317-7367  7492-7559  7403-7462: -1.6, 16.6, 17.6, 17.6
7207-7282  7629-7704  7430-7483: 1.4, 17.3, 17.3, 18.2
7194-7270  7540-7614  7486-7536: -0.3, 17.5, 17.7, 17.6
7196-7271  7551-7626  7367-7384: -0.3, 17.5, 17.8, 17.4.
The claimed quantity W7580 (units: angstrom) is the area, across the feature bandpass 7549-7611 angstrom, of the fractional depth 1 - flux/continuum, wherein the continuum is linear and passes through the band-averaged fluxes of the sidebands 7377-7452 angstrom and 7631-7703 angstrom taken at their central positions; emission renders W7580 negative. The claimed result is 1.18 angstrom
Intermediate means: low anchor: 17.5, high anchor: 18.2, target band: 17.6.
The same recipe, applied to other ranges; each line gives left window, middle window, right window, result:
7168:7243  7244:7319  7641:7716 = 2.05 angstrom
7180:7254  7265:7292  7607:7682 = 0.17 angstrom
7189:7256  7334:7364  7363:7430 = 1.36 angstrom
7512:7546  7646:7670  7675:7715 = -0.49 angstrom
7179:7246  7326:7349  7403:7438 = 1.48 angstrom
